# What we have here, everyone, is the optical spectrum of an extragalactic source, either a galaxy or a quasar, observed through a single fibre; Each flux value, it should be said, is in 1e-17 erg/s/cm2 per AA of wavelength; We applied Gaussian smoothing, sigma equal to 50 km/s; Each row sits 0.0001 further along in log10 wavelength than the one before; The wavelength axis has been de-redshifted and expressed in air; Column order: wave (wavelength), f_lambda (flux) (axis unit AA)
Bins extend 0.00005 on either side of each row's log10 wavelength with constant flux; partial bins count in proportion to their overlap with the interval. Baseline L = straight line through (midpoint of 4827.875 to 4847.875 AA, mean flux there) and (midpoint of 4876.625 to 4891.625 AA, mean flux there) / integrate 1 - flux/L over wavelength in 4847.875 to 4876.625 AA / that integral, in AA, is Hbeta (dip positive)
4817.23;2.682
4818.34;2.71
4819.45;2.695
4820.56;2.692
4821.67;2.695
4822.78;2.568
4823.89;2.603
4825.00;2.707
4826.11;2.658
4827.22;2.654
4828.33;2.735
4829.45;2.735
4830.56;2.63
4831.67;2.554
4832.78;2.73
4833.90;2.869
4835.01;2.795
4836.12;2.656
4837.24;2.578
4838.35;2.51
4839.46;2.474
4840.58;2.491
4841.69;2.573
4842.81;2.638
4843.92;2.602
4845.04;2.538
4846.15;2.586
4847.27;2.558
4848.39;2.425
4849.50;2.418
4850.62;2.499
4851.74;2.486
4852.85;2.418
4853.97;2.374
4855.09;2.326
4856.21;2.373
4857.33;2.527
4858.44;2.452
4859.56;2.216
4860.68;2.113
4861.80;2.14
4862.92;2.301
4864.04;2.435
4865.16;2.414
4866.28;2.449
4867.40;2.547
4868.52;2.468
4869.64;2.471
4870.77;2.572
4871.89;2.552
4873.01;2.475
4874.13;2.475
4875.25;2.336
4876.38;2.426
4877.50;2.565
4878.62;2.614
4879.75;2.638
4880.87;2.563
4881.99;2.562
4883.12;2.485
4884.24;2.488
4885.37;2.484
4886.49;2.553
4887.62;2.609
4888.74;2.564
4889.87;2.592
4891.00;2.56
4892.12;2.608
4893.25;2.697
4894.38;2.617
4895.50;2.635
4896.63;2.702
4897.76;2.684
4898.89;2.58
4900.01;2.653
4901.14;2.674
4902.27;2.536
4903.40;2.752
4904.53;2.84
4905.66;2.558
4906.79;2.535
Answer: 1.97 AA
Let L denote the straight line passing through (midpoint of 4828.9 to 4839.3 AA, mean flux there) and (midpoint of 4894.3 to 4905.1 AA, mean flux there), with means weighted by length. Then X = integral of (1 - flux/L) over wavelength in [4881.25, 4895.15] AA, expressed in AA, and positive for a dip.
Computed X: 0.5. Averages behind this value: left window 2.67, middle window 2.57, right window 2.67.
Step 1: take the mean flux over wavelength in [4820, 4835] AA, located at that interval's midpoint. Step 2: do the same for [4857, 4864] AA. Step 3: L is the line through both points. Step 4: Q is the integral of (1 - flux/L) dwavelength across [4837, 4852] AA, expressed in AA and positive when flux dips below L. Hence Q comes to -0.3 AA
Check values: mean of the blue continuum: 2.68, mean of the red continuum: 2.3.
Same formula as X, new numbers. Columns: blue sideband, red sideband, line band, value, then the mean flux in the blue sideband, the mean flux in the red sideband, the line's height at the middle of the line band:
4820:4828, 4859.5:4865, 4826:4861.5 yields -1.2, 2.66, 2.26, 2.45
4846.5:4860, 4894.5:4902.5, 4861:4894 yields 0.5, 2.43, 2.64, 2.54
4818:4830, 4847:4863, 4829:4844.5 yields -0.5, 2.68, 2.37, 2.55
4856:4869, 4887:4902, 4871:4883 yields -0.2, 2.37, 2.63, 2.49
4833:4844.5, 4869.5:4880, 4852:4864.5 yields 1.1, 2.62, 2.51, 2.56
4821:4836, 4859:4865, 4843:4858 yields -0.5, 2.69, 2.25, 2.4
